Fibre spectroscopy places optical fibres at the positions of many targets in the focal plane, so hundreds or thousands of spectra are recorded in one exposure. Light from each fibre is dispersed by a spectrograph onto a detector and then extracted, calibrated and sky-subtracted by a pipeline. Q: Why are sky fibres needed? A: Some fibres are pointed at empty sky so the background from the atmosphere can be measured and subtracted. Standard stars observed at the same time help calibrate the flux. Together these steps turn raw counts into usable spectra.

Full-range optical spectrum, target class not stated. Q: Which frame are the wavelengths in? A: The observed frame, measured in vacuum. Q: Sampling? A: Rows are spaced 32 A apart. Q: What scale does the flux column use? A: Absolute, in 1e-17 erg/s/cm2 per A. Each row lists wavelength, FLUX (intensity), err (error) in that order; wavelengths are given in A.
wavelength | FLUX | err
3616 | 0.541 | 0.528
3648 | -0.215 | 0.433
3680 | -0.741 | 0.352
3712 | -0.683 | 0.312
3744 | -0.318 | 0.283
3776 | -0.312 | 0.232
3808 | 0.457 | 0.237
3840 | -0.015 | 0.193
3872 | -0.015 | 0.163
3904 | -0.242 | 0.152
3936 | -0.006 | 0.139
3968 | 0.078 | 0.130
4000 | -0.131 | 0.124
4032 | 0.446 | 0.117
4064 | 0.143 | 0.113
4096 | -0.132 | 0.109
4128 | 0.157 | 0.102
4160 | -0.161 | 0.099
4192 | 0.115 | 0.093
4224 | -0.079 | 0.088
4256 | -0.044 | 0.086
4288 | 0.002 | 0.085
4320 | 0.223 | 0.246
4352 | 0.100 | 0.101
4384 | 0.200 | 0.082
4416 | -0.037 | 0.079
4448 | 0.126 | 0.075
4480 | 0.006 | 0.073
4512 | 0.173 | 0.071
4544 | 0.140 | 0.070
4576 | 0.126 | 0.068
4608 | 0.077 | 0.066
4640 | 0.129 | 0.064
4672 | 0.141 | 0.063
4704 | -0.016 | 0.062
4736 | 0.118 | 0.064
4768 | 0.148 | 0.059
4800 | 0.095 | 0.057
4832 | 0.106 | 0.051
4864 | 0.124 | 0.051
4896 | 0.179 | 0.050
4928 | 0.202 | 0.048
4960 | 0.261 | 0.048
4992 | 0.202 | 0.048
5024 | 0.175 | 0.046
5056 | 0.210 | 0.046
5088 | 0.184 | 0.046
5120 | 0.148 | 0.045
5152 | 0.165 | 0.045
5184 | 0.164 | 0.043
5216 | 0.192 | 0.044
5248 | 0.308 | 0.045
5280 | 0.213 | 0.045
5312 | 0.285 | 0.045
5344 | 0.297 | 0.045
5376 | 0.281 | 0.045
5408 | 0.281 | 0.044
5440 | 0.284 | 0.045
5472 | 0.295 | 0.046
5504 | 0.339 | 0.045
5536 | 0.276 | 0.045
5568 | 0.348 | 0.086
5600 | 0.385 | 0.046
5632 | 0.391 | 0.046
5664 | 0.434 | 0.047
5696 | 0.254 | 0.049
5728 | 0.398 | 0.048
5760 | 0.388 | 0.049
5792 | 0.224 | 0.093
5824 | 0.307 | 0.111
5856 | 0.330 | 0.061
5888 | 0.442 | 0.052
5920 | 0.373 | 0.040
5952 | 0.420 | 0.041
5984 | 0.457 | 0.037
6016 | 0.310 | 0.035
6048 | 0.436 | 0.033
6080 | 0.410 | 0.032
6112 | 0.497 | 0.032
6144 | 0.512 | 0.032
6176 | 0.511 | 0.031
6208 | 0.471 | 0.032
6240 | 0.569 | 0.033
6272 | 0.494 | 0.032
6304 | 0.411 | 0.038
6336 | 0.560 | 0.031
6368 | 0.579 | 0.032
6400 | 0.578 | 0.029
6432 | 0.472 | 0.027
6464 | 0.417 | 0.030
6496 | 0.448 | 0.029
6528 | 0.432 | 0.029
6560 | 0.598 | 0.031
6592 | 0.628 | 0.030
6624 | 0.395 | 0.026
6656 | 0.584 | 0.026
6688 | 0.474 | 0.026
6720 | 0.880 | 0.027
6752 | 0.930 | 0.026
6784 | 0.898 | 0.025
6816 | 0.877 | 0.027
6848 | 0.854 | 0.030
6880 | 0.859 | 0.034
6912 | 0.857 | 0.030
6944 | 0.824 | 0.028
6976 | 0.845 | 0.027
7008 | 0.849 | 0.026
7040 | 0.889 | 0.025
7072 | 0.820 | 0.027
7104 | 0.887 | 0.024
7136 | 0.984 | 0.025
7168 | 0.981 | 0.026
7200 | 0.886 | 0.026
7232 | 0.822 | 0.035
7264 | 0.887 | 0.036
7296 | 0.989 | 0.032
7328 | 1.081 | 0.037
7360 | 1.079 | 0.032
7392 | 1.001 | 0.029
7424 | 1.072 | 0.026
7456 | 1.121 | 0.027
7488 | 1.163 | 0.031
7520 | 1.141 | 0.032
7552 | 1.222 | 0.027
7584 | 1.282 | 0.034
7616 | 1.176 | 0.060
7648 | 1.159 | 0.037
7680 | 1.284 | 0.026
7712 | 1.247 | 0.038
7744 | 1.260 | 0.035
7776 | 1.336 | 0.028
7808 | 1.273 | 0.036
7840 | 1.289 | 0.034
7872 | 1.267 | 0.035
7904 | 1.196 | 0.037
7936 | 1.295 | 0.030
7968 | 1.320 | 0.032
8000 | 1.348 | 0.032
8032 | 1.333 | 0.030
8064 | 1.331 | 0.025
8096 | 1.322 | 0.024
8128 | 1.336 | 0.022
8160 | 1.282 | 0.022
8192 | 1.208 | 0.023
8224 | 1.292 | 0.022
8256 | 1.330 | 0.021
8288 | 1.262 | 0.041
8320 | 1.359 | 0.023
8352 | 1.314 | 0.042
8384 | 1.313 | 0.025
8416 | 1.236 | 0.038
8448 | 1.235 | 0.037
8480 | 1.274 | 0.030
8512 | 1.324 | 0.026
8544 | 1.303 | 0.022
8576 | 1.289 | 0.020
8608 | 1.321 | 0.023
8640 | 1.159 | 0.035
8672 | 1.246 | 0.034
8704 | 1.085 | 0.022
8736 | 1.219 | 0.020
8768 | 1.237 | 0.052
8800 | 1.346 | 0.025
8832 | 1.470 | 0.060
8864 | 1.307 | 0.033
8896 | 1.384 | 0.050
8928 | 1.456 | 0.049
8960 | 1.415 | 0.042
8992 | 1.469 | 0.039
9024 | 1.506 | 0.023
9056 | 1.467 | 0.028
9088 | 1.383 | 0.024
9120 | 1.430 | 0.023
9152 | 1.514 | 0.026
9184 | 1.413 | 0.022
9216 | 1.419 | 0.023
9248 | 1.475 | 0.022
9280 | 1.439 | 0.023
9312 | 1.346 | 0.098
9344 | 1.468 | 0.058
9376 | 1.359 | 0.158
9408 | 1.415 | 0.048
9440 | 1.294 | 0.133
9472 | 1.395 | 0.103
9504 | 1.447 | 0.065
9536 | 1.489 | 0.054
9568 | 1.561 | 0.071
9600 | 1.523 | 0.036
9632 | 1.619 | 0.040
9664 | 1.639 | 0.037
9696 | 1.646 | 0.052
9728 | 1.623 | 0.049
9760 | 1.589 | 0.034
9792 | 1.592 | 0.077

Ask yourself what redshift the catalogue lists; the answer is 0.68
